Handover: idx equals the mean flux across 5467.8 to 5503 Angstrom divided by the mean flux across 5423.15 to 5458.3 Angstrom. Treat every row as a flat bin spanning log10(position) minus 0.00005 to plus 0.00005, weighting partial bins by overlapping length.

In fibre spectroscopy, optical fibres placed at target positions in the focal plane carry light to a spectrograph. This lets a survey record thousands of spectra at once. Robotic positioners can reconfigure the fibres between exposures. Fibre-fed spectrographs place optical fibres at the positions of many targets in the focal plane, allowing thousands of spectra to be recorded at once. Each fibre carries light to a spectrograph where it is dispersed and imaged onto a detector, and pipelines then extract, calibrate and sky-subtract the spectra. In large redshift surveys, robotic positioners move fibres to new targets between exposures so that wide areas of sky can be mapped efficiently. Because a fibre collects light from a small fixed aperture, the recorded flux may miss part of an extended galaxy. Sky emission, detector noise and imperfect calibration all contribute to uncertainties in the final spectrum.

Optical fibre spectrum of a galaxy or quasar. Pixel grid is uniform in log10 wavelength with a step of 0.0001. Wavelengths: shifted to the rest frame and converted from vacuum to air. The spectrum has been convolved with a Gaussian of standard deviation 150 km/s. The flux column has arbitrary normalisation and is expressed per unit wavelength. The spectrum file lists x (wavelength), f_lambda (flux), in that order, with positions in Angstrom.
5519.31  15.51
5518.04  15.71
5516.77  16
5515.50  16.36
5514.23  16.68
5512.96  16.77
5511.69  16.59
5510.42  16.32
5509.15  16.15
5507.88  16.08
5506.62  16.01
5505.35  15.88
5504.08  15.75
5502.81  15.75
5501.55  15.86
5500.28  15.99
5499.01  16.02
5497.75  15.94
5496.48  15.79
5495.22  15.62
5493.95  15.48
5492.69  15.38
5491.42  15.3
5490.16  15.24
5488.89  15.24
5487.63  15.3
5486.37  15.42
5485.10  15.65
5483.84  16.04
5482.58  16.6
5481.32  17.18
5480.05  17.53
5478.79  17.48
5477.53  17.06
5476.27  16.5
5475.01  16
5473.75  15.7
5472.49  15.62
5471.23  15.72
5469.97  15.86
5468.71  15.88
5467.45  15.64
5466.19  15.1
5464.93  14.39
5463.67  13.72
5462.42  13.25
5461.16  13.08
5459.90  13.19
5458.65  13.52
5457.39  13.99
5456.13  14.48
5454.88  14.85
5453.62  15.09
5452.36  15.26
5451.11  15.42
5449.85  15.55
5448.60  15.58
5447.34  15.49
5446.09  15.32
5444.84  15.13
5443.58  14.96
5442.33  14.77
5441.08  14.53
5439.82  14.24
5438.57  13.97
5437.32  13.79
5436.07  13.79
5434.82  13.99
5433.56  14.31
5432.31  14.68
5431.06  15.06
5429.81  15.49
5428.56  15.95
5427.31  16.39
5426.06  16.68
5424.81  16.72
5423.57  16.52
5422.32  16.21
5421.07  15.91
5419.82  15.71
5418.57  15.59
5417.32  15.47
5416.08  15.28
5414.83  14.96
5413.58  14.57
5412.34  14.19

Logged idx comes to 1.1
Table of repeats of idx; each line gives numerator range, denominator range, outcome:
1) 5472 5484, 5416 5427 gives 1.03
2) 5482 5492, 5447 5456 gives 1.02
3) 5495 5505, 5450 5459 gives 1.08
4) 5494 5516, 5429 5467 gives 1.11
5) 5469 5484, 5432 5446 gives 1.14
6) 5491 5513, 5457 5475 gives 1.08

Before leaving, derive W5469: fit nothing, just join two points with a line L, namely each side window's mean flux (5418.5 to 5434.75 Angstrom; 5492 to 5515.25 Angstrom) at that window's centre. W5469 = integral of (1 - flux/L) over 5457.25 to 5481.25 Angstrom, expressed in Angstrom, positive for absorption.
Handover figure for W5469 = 0.9 Angstrom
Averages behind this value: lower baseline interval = 15.7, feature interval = 15.3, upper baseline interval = 16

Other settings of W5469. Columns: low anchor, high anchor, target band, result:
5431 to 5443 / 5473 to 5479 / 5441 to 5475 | 1.2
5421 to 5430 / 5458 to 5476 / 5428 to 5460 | 1.8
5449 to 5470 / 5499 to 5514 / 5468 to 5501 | -1.3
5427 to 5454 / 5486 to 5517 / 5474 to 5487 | -0.8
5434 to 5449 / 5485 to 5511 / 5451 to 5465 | 0.7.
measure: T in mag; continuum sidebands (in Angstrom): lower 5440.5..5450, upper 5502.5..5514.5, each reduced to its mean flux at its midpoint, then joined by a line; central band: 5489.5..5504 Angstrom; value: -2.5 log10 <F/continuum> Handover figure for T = 0.02 mag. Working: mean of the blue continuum 15.2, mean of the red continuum 16.2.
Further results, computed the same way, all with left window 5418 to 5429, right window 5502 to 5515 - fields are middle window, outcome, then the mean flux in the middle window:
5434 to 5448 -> 0.12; 14.5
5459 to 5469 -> 0.14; 14.2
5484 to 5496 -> 0.05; 15.4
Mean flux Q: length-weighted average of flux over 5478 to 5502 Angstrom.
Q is 16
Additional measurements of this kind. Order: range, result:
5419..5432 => 16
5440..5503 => 15.4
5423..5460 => 15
